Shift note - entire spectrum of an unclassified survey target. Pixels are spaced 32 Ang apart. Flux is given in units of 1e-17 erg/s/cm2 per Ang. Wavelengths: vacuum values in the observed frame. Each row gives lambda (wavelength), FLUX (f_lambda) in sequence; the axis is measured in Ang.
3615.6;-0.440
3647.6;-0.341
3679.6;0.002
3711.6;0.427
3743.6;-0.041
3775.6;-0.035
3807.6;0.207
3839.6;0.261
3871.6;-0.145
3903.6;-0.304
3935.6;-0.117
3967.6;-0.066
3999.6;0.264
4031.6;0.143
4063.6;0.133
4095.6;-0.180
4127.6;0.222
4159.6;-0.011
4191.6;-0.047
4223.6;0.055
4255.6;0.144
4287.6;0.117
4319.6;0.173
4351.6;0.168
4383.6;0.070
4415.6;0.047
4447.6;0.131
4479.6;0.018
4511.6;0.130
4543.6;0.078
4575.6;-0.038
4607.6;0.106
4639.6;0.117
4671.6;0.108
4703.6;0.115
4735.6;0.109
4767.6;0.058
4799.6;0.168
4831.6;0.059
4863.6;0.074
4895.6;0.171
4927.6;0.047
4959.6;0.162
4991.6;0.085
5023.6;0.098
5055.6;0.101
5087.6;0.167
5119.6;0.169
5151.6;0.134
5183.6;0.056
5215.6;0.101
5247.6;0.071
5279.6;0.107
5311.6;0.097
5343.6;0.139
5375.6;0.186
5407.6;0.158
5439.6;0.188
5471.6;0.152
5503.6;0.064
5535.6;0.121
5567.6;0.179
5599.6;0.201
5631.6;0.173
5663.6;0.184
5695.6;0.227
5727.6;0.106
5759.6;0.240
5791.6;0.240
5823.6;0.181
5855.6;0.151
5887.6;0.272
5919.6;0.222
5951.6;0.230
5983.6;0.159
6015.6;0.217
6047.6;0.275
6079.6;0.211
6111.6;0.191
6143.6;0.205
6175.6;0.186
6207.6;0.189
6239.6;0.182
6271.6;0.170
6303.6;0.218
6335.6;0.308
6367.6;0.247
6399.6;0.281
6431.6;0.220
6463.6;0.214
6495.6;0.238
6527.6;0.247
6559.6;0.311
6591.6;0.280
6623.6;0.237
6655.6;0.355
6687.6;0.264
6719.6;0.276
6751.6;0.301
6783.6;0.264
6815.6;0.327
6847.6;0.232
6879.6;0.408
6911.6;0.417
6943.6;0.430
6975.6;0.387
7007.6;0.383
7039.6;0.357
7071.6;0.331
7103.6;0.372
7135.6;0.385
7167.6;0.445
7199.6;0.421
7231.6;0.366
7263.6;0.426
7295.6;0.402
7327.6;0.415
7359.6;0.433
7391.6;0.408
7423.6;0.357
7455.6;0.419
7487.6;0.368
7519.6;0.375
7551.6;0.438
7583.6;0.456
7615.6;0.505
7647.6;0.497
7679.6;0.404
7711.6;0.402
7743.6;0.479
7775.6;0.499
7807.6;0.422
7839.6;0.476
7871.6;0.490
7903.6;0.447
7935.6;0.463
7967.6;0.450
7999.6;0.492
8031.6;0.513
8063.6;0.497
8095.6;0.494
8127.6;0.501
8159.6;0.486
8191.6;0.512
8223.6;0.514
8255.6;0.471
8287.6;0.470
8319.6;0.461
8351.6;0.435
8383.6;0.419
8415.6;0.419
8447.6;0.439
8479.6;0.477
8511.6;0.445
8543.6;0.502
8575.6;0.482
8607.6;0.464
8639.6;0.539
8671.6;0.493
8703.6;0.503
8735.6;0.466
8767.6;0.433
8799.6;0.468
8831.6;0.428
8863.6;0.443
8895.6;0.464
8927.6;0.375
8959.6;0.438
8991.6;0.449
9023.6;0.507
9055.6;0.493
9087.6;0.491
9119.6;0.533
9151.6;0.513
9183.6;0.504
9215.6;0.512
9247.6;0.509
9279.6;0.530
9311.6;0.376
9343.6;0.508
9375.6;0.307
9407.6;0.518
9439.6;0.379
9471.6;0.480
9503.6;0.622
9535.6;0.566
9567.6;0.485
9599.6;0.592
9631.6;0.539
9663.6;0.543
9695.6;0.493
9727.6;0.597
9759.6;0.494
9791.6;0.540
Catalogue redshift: 0.72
